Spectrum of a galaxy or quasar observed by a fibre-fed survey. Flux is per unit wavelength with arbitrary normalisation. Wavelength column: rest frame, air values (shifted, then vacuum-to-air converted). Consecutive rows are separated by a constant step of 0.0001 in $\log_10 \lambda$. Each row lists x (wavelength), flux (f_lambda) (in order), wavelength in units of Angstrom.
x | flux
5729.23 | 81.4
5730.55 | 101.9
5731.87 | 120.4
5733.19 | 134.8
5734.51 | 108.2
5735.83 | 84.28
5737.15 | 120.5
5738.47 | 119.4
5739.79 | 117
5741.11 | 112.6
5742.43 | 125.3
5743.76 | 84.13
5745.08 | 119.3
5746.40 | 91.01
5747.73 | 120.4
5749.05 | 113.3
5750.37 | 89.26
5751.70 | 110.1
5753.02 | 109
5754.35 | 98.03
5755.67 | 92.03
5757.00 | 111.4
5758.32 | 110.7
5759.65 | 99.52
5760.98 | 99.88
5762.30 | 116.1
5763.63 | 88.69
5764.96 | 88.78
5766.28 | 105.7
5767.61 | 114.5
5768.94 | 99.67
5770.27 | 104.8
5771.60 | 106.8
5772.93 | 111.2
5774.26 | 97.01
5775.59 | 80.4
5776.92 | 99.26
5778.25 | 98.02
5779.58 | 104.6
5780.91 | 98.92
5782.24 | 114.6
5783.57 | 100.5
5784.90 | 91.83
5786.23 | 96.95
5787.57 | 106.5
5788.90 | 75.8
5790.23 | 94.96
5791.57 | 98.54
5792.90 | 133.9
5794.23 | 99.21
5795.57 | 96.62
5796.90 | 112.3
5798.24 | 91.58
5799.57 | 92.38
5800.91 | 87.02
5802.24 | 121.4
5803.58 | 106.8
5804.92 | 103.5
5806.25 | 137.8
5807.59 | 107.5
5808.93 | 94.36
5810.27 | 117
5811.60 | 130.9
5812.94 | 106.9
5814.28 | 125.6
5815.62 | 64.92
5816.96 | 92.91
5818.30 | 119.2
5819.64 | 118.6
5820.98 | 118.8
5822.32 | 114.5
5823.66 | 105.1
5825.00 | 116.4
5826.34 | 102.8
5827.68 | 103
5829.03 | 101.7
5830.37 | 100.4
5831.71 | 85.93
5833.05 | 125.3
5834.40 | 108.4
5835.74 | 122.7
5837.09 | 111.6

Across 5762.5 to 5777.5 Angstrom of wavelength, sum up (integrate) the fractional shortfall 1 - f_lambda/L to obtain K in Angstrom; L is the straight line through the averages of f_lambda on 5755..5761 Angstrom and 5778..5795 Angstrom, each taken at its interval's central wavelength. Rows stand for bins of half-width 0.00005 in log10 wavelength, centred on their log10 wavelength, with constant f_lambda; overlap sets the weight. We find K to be 0.29 Angstrom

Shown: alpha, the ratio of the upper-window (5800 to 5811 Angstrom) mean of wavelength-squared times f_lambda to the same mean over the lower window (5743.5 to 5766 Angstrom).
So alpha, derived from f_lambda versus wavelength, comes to 1.08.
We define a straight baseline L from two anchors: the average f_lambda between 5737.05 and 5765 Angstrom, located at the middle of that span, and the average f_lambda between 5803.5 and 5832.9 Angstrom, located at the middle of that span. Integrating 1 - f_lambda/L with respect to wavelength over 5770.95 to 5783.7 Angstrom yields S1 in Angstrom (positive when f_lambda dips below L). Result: 0.70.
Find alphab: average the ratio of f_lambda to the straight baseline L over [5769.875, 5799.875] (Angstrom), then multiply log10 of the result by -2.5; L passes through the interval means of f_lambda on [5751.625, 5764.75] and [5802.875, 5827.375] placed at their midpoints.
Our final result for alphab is 0.06 mag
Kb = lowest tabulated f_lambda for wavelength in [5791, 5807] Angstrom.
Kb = 87.02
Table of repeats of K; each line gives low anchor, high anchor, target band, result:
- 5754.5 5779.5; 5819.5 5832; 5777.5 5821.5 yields -0.16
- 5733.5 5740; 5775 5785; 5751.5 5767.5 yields 0.30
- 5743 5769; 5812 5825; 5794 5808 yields 0.22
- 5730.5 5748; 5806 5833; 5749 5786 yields 2.89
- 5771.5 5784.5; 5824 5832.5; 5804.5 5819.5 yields -1.16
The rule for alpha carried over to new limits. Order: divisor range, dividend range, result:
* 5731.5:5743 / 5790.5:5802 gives 0.90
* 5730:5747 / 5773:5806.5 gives 0.93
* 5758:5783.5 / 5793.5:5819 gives 1.05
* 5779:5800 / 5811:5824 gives 1.10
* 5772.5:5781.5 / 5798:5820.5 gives 1.11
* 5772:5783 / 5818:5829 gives 1.12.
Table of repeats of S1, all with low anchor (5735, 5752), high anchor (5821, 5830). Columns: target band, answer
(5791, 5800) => 0.3 Angstrom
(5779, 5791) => 1.1 Angstrom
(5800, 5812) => -0.3 Angstrom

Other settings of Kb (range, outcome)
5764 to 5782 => 80.4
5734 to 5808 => 75.8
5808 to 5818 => 64.92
